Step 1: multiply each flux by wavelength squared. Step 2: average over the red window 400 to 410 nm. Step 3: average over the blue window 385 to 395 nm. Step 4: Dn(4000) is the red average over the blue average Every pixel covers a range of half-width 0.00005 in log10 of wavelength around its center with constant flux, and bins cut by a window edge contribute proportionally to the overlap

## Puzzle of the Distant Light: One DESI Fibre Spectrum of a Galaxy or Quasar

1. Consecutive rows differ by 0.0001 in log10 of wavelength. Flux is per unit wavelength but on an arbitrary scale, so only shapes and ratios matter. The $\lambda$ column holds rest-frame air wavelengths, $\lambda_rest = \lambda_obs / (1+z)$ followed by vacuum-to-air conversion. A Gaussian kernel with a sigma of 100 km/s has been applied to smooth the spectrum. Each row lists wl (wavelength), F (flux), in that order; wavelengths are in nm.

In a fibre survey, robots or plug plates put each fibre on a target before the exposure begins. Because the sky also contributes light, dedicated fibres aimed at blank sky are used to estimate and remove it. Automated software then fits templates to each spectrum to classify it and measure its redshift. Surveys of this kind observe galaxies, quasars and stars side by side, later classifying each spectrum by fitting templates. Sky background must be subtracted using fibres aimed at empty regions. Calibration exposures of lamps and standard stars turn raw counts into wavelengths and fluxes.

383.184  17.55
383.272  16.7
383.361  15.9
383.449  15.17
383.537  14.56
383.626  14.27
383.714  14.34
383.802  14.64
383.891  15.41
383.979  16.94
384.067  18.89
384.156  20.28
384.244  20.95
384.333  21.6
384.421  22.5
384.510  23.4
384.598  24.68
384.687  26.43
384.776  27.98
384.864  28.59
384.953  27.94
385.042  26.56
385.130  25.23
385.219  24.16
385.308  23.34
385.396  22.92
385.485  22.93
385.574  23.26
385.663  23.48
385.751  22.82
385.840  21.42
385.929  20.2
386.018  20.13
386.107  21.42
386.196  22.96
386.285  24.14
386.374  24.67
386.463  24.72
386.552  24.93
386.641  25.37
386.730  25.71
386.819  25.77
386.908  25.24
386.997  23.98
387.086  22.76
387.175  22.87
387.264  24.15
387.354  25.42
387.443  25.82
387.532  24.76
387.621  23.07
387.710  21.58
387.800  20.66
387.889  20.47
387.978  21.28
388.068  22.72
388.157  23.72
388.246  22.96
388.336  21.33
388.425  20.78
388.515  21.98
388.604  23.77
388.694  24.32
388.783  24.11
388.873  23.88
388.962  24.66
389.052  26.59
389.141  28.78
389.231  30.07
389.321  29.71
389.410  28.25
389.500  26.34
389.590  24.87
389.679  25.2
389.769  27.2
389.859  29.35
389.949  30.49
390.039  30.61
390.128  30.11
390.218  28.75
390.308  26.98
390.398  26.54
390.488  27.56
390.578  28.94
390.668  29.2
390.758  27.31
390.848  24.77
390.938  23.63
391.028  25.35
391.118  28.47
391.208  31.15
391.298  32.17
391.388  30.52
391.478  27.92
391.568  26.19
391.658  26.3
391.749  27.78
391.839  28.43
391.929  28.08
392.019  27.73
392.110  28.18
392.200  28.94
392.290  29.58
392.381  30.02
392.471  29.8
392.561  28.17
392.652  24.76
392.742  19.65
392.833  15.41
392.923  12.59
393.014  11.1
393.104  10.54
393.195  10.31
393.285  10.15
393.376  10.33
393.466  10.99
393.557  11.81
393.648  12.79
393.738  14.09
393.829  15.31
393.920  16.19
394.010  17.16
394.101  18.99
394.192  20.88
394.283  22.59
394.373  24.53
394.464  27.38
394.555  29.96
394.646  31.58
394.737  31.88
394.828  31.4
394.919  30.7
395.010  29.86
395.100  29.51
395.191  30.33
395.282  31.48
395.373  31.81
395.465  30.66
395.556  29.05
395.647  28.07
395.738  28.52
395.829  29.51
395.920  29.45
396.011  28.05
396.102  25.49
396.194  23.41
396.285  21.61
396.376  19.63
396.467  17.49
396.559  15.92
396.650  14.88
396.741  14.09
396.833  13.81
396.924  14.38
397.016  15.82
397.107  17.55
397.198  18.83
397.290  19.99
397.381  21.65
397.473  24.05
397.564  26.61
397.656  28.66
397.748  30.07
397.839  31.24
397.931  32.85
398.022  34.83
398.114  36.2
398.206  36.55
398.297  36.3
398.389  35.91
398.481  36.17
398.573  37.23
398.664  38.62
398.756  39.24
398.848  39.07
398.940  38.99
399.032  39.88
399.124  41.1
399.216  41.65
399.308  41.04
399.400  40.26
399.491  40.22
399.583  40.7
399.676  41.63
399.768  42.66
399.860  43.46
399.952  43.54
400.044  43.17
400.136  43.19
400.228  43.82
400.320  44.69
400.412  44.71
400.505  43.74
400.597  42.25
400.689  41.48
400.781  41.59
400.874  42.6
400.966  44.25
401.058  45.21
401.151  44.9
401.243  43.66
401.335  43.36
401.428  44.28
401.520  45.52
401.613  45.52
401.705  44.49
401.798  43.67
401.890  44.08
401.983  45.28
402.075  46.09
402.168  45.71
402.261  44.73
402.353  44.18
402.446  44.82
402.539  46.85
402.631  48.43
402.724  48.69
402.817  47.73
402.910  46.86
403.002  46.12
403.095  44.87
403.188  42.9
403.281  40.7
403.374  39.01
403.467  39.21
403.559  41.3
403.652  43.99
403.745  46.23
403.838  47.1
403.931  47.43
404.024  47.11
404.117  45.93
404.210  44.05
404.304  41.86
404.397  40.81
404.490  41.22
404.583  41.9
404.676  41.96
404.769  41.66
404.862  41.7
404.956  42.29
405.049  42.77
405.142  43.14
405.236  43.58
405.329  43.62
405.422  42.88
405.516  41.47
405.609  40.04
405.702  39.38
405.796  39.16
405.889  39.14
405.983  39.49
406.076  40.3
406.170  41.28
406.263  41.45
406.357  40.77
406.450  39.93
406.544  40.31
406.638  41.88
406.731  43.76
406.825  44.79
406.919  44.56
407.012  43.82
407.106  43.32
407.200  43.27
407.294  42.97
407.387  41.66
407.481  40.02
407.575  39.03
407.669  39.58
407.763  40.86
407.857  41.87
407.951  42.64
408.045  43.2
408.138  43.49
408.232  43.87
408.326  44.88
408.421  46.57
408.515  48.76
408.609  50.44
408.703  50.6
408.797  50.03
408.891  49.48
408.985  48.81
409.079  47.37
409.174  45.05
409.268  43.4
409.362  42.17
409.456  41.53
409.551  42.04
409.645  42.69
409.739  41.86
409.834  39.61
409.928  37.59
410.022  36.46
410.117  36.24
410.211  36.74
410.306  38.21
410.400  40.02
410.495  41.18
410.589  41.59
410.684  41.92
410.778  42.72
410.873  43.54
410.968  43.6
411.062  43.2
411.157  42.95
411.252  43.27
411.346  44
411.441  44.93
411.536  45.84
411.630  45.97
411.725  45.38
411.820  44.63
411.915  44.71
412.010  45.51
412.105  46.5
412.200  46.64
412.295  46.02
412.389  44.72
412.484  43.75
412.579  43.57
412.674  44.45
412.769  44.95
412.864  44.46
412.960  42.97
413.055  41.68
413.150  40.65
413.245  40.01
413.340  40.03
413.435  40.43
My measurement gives 1.9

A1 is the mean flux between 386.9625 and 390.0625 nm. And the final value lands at 24.8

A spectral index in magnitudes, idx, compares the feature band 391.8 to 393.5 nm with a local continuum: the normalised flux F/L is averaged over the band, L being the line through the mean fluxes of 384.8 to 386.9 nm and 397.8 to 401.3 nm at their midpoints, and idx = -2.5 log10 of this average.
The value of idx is 0.47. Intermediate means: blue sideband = 24.1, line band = 20.8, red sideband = 40.5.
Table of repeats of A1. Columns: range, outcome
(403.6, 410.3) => 42.8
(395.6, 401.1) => 33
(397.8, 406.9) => 42.2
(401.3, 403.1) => 45.6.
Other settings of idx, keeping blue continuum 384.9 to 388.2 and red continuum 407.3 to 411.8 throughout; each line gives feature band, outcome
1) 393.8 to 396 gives 0.139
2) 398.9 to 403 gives -0.217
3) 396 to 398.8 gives 0.258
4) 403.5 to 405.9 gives -0.101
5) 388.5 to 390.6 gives -0.038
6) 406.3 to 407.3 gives -0.047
